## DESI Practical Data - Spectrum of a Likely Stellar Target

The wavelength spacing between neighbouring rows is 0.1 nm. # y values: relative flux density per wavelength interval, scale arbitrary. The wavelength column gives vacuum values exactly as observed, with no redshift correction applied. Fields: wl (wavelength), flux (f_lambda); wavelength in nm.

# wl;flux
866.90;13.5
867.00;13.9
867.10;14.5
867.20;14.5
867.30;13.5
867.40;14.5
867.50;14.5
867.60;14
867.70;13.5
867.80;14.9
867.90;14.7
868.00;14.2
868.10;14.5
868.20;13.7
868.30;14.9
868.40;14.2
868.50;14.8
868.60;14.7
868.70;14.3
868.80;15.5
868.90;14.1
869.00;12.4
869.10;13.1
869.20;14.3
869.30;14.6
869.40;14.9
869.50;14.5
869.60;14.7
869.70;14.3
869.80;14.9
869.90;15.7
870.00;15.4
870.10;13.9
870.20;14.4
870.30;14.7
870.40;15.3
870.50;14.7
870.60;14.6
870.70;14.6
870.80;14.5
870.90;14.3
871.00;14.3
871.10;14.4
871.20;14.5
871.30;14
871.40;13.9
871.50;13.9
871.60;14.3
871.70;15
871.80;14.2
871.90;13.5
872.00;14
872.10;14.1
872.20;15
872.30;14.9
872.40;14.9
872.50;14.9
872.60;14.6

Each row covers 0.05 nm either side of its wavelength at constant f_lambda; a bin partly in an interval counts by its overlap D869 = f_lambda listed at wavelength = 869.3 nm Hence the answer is 14.6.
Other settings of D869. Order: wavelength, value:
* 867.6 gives 14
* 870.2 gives 14.4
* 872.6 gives 14.6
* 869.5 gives 14.5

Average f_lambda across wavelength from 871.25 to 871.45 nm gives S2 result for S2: 13.9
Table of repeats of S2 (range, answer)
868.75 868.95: 14.8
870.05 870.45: 14.6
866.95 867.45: 14.2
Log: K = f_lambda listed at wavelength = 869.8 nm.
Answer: 14.9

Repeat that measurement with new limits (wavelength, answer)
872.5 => 14.9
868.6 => 14.7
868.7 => 14.3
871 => 14.3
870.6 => 14.6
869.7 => 14.3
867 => 13.9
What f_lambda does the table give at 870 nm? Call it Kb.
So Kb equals 15.4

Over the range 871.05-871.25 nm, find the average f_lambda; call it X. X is 14.5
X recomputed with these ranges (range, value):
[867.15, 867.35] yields 14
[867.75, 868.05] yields 14.6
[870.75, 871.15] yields 14.4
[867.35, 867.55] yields 14.5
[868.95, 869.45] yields 13.9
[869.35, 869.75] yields 14.6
